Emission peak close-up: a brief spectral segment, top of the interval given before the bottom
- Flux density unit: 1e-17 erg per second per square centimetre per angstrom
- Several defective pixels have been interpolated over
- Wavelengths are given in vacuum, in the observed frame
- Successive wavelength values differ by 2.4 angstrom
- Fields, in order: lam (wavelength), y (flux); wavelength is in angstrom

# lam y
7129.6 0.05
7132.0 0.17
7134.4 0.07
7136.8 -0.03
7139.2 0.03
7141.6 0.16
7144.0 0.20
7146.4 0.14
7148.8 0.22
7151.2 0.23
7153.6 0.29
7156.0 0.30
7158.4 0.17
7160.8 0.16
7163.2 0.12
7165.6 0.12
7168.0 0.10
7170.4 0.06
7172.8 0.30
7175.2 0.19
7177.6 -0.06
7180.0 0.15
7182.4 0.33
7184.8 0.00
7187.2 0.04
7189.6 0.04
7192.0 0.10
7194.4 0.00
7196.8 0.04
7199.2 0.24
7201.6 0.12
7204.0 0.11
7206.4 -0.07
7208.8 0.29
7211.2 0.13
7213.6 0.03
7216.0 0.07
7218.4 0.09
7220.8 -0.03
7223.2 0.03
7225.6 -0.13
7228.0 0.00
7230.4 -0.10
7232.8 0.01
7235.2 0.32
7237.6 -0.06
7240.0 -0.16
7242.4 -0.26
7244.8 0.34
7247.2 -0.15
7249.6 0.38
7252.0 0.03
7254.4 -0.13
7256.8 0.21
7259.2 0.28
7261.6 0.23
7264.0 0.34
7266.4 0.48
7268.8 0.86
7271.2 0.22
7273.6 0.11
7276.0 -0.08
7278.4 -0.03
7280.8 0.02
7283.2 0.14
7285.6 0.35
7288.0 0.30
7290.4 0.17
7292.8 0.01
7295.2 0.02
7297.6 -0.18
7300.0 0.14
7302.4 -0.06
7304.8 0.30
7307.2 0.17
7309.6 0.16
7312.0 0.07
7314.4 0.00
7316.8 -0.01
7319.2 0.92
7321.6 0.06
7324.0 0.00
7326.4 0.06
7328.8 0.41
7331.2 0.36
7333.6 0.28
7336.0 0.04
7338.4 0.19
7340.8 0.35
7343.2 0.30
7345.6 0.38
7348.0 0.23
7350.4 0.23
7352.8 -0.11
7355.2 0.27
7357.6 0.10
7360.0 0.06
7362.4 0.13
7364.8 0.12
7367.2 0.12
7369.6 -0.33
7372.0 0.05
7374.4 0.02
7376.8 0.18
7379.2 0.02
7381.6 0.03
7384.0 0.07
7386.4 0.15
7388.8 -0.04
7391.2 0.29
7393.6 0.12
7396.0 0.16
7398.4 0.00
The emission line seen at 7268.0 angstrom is H-gamma 4340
